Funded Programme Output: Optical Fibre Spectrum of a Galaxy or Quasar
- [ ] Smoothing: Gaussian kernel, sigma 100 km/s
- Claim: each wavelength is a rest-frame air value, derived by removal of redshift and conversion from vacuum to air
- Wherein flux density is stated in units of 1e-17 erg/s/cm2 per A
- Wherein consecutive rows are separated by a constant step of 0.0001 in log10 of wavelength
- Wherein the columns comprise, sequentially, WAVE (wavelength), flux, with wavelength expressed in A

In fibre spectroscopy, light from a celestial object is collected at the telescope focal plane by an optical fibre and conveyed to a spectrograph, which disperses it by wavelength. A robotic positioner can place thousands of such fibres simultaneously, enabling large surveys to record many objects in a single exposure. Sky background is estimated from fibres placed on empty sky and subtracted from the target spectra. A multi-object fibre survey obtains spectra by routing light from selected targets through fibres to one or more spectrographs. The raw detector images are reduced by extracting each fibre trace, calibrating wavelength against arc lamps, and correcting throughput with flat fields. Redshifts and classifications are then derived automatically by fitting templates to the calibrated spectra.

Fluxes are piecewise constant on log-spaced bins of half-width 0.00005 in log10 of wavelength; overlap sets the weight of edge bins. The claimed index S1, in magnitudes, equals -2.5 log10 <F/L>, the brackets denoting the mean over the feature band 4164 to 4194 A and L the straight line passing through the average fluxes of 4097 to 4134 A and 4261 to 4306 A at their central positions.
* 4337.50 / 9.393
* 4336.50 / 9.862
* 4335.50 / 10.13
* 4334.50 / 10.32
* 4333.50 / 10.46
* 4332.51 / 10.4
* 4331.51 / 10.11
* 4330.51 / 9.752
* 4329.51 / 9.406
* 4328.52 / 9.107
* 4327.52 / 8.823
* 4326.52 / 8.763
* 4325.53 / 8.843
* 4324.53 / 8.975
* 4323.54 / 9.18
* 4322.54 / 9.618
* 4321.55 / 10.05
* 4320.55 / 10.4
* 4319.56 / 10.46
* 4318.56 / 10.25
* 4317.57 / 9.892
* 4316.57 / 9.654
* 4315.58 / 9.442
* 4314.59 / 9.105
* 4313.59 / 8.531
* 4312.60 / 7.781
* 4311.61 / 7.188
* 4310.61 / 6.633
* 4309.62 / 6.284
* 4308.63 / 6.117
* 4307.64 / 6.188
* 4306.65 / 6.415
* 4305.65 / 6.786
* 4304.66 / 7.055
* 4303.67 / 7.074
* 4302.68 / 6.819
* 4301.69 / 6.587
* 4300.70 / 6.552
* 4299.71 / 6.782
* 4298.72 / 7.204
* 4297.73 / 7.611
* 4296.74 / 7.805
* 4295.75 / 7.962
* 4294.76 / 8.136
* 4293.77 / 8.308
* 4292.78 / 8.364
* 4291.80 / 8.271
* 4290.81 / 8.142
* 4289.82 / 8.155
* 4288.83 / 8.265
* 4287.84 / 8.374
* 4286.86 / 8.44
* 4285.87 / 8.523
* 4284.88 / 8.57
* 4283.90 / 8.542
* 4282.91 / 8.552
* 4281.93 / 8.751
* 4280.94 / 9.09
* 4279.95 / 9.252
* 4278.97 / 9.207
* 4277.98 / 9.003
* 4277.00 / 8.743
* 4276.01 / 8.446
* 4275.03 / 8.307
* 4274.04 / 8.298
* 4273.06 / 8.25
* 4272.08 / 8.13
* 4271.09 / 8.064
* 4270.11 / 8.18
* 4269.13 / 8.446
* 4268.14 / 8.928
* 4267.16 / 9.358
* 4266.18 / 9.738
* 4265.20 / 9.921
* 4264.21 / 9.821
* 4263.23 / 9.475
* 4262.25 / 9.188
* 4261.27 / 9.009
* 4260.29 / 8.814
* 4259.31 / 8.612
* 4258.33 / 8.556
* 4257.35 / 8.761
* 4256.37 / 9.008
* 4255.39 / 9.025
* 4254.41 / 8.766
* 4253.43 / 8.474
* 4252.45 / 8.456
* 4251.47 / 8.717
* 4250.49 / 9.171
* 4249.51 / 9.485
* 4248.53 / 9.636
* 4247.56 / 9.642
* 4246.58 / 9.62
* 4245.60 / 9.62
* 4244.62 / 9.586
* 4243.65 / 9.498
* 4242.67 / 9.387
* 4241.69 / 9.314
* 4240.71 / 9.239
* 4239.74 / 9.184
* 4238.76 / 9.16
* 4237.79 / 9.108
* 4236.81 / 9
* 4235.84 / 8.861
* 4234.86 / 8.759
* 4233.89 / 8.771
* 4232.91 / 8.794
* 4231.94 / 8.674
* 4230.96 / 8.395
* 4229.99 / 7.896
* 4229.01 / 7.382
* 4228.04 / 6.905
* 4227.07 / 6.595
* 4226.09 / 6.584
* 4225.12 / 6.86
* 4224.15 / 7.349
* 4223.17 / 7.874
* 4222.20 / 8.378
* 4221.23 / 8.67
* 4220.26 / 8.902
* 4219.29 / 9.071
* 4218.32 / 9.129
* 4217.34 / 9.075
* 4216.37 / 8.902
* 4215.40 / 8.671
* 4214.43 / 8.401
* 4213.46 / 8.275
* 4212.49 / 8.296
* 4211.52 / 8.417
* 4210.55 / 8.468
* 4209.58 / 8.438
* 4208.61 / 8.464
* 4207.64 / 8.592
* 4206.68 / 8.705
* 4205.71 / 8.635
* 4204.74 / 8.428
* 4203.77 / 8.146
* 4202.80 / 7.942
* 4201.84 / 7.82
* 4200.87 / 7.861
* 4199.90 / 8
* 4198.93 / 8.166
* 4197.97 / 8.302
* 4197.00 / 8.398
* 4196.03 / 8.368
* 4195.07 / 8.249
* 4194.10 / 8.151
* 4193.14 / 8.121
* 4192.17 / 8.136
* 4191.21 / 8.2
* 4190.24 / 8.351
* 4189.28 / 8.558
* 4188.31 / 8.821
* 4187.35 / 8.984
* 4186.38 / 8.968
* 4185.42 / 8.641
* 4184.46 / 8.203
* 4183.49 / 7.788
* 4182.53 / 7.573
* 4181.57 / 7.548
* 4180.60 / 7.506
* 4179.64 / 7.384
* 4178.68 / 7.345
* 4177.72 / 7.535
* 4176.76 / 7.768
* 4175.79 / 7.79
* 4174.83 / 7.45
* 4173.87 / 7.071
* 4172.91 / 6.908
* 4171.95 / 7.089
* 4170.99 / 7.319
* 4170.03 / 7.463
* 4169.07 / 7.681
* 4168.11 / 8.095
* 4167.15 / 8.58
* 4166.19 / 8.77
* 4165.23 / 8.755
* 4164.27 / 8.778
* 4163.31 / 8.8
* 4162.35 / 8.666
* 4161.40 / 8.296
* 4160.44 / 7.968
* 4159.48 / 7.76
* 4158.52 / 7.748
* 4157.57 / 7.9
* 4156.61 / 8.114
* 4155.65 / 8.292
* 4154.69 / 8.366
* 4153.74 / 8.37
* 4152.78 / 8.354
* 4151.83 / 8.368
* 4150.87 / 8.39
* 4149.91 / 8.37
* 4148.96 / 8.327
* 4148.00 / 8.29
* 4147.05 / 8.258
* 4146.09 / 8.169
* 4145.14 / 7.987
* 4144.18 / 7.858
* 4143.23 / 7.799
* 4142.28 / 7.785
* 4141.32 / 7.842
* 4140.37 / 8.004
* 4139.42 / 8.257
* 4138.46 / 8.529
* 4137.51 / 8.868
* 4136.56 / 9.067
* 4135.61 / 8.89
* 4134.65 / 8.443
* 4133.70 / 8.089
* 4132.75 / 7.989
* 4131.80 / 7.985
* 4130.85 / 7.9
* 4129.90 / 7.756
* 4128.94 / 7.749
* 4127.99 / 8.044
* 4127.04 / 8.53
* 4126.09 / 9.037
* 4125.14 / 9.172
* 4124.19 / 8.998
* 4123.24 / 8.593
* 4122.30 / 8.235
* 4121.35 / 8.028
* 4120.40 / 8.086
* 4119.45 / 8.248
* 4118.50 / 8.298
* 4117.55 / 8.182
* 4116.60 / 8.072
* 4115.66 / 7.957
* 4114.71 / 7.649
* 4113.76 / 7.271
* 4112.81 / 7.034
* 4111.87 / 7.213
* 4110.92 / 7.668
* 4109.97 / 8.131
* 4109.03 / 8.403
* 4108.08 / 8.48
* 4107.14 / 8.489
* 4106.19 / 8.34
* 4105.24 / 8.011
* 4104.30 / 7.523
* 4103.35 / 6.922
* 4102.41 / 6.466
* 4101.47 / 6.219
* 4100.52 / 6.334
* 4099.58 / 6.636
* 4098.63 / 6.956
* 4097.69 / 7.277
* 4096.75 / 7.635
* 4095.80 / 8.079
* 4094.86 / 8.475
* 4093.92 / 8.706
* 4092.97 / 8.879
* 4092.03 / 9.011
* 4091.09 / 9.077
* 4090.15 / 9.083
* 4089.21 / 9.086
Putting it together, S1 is 0.01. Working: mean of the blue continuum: 7.85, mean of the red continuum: 8.31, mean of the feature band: 7.97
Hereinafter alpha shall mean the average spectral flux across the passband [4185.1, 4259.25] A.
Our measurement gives 8.56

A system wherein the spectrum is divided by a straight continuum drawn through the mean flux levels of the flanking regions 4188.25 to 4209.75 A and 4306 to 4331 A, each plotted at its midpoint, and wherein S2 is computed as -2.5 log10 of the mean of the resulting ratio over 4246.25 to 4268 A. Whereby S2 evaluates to -0.08 mag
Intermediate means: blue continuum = 8.29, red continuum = 8.66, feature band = 9.14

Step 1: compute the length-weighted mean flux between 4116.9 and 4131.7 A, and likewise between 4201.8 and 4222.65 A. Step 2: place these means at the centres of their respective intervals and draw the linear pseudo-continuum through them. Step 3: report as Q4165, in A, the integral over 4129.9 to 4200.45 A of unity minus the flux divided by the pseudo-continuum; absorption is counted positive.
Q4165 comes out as 2.5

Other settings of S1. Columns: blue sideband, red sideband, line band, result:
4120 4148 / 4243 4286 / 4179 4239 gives 0.05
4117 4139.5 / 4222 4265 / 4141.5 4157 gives 0.03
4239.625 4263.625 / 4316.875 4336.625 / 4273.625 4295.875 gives 0.11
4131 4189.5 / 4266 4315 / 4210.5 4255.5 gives -0.08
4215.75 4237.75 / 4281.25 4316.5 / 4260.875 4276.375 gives -0.12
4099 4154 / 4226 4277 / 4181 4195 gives 0.02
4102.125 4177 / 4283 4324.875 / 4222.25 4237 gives 0.03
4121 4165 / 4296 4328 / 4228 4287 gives -0.09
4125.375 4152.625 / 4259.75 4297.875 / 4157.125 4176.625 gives 0.05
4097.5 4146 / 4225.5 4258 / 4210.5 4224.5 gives 0.01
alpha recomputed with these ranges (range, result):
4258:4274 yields 8.9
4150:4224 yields 8.2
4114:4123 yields 8.08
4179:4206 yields 8.18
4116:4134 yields 8.26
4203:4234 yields 8.24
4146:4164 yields 8.26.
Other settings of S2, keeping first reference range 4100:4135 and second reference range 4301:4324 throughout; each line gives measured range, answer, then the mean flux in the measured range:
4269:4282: -0.063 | 8.58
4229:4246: -0.115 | 8.96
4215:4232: -0.001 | 8.05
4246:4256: -0.130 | 9.1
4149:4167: -0.049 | 8.34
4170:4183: 0.083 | 7.41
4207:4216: -0.057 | 8.46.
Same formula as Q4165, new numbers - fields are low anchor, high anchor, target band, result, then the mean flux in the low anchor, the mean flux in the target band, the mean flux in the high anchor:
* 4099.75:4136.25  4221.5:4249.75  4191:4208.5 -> 0.3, 7.95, 8.24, 8.6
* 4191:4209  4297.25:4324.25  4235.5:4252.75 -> -2.4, 8.25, 9.27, 8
